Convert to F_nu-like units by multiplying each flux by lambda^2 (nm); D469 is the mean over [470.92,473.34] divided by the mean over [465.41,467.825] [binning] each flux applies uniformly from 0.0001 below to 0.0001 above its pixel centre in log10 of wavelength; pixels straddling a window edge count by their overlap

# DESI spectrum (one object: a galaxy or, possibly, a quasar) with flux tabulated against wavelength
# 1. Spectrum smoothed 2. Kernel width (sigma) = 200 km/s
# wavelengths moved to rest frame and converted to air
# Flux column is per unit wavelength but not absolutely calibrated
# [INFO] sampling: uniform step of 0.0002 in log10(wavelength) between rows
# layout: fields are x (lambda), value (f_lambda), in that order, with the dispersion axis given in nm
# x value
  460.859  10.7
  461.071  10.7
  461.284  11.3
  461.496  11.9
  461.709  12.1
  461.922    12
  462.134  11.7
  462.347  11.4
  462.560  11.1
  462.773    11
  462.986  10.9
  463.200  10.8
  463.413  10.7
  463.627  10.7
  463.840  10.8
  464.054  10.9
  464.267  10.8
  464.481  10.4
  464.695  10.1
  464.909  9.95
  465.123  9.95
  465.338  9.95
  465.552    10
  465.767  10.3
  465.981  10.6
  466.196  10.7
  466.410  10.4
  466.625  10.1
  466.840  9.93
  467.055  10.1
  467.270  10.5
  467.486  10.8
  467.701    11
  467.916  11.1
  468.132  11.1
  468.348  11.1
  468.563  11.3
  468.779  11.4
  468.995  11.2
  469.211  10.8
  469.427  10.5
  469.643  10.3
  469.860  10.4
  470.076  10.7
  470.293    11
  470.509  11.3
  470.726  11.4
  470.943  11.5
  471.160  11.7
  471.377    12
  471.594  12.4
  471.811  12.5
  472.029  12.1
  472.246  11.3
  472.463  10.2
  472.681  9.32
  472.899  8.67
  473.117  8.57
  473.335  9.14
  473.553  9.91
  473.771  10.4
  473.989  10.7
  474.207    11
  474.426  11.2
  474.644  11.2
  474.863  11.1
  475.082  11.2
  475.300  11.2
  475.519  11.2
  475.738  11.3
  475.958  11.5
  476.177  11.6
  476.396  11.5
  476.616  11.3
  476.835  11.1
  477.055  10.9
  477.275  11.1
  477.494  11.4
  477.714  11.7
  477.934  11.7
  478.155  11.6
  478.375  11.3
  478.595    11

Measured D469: 1.1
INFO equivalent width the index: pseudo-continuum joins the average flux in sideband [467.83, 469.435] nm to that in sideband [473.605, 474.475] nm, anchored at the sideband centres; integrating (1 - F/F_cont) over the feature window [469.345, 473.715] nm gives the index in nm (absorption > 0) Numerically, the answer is 0.067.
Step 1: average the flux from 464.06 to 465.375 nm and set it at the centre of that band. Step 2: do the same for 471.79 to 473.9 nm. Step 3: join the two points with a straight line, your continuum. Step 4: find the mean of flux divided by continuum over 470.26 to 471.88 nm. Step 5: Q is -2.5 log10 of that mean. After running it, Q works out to -0.16 mag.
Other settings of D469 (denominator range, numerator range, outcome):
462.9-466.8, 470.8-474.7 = 1.07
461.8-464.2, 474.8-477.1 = 1.07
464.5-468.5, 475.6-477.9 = 1.14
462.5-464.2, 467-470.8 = 1.03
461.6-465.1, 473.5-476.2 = 1.06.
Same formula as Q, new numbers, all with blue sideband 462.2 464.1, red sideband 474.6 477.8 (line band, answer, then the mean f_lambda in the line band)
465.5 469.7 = 0.038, 10.7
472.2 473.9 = 0.163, 9.64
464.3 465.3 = 0.087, 10.1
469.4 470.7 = 0.036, 10.8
